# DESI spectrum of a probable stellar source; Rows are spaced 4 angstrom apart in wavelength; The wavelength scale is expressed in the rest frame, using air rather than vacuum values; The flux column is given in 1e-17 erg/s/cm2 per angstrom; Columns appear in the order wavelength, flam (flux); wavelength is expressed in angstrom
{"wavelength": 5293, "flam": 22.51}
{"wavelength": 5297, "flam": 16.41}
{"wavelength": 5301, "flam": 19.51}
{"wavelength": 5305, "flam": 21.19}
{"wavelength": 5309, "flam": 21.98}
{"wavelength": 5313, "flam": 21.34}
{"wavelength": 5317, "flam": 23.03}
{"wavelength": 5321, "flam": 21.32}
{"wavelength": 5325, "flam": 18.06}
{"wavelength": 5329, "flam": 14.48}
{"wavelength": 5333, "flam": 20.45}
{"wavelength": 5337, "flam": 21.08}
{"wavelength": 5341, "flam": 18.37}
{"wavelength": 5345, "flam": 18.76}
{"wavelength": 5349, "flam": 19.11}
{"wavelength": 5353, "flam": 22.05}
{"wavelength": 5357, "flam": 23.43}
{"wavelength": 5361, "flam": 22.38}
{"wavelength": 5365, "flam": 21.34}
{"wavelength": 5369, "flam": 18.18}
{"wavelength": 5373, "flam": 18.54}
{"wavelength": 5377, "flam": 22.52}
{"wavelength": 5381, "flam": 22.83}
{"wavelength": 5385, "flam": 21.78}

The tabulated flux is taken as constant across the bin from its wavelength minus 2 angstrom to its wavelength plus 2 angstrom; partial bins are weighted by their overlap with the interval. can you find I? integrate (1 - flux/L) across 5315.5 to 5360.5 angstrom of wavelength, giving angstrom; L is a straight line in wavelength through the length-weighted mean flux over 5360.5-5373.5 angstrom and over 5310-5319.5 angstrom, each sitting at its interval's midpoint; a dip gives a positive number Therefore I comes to 2.3 angstrom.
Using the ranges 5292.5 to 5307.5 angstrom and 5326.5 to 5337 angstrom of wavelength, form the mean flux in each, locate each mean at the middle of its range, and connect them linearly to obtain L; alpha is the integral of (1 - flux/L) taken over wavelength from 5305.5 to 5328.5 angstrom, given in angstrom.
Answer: -2.2 angstrom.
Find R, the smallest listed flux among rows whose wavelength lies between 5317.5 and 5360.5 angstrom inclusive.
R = 14.48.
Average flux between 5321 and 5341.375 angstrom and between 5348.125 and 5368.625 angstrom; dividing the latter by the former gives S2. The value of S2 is 1.1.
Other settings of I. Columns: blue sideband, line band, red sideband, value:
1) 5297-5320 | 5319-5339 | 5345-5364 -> 1.97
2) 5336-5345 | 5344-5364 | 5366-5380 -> -1.64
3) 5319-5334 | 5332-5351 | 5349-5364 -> 0.66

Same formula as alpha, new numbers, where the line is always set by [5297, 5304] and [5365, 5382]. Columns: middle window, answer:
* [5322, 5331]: 1.20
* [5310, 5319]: -1.40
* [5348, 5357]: -0.61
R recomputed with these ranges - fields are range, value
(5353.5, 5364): 22.38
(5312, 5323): 21.32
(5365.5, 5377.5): 18.18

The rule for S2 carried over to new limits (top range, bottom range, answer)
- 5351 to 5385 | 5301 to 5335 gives 1.06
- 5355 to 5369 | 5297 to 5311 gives 1.08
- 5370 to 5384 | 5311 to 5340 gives 1.06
